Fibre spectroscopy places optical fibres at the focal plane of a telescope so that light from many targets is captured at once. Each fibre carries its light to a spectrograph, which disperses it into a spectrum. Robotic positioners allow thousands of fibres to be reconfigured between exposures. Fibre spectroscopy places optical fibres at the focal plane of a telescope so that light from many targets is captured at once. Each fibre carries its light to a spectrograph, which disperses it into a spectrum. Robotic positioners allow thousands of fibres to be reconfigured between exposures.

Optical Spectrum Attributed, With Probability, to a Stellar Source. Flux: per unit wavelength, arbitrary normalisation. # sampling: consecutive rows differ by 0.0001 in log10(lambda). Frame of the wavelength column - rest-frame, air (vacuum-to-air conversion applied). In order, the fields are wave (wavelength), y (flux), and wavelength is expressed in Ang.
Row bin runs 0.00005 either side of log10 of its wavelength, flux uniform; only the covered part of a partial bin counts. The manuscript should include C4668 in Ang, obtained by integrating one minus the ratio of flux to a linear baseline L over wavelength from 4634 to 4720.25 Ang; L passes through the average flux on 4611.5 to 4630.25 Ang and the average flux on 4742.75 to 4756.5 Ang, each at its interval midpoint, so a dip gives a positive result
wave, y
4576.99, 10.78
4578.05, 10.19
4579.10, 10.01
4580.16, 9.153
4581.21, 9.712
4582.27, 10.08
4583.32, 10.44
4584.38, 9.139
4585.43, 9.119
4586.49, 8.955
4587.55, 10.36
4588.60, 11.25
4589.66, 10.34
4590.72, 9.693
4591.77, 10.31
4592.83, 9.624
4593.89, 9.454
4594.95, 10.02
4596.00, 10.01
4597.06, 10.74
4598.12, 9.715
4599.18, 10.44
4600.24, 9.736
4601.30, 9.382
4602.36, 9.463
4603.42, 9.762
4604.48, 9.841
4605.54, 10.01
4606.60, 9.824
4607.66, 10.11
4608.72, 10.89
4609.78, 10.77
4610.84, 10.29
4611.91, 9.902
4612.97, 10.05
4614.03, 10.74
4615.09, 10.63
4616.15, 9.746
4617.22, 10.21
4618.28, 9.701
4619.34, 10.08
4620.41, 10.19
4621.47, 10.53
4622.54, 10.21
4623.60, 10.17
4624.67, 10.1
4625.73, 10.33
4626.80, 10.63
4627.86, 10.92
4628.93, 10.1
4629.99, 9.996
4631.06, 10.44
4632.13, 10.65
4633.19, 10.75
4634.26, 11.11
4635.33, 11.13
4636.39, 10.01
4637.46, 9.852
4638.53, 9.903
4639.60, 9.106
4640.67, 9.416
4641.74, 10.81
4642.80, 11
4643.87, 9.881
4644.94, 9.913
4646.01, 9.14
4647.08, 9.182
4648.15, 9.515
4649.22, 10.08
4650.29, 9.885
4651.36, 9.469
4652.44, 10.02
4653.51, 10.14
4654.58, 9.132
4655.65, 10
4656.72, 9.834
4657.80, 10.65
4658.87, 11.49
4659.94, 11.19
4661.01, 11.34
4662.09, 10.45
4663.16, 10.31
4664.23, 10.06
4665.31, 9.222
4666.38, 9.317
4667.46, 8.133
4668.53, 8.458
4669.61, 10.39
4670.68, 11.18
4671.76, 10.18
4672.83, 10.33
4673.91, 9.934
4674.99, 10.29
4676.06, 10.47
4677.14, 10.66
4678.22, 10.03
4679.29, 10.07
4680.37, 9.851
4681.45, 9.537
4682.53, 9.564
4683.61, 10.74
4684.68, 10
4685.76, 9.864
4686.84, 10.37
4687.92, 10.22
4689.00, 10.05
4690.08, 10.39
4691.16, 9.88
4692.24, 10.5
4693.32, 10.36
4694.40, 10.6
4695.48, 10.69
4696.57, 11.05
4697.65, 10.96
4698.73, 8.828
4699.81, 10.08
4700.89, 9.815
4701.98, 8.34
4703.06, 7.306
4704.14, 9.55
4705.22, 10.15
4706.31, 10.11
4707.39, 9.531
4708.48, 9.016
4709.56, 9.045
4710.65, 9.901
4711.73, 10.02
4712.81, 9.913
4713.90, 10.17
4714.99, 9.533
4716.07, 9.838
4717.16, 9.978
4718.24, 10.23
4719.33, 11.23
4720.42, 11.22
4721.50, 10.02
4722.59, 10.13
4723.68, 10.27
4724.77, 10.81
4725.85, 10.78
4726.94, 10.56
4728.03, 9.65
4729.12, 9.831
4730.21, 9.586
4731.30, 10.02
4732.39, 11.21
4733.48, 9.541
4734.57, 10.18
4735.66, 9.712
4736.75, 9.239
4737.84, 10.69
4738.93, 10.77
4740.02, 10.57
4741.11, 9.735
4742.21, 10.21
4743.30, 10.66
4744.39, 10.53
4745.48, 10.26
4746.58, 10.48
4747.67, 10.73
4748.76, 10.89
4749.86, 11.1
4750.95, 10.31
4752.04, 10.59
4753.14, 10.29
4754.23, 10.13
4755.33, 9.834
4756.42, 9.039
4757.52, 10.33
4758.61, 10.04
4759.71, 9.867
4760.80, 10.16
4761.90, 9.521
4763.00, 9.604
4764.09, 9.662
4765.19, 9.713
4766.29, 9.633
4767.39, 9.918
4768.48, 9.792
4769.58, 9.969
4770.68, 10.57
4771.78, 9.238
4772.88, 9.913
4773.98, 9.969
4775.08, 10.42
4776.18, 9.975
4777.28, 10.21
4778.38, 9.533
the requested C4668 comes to 2.7 Ang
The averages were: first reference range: 10.2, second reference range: 10.4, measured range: 10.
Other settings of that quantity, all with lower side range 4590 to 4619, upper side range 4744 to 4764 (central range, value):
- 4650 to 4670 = 0.25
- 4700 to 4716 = 1.05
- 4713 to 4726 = -0.21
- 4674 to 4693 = -0.04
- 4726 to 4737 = 0.18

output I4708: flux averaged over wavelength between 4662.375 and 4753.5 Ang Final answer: 10.1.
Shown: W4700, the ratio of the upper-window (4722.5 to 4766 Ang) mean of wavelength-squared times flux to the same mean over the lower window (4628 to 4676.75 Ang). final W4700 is 1.05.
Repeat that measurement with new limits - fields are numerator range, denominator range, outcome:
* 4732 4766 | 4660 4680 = 1.04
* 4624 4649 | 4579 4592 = 1.05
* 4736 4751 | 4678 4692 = 1.06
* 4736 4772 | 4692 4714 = 1.06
